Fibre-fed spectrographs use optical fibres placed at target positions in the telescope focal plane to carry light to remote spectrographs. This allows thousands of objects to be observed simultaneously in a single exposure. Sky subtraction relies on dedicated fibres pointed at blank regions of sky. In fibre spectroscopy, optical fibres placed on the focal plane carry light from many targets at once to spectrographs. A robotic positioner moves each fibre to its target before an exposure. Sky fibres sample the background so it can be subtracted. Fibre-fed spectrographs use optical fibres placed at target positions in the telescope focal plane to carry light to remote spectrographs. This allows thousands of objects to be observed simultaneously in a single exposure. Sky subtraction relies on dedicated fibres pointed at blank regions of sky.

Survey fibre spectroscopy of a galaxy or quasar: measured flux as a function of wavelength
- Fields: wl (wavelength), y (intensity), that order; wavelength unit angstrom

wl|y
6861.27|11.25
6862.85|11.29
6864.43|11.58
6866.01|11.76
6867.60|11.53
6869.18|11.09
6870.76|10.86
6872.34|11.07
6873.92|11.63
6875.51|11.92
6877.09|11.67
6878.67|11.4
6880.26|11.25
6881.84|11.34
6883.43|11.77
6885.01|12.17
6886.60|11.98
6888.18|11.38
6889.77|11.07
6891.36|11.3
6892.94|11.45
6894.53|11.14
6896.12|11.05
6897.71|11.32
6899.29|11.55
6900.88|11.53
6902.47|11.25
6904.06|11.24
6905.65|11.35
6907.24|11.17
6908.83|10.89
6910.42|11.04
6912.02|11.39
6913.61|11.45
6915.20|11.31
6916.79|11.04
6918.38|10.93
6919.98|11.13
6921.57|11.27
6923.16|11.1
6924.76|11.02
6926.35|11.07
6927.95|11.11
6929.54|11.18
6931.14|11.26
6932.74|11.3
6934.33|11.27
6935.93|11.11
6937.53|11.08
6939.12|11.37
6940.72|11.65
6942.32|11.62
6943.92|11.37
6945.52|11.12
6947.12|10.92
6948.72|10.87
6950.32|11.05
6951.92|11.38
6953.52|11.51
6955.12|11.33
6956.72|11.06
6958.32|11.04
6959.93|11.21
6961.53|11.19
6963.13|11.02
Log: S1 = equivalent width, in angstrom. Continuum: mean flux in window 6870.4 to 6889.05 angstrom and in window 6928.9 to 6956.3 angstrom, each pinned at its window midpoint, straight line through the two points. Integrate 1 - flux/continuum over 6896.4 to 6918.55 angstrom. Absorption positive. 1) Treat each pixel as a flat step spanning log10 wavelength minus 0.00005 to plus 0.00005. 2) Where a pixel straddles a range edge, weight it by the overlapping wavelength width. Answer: 0.3 angstrom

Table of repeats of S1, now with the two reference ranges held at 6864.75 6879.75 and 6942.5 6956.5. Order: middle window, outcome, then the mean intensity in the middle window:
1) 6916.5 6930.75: 0.23 angstrom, 11.1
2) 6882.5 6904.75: -0.14 angstrom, 11.4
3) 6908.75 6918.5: 0.11 angstrom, 11.2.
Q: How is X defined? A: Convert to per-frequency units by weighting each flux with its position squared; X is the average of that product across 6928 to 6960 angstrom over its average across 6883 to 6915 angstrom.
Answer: 1.0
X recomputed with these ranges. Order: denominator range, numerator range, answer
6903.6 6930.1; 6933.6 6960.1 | 1.02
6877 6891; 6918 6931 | 0.97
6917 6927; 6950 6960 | 1.02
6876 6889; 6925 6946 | 0.98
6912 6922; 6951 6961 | 1.02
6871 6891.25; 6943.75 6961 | 0.99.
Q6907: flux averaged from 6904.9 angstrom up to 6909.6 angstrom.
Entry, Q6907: 11.1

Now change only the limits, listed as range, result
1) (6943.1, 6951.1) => 11.1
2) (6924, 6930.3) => 11.1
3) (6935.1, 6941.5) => 11.3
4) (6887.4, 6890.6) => 11.2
